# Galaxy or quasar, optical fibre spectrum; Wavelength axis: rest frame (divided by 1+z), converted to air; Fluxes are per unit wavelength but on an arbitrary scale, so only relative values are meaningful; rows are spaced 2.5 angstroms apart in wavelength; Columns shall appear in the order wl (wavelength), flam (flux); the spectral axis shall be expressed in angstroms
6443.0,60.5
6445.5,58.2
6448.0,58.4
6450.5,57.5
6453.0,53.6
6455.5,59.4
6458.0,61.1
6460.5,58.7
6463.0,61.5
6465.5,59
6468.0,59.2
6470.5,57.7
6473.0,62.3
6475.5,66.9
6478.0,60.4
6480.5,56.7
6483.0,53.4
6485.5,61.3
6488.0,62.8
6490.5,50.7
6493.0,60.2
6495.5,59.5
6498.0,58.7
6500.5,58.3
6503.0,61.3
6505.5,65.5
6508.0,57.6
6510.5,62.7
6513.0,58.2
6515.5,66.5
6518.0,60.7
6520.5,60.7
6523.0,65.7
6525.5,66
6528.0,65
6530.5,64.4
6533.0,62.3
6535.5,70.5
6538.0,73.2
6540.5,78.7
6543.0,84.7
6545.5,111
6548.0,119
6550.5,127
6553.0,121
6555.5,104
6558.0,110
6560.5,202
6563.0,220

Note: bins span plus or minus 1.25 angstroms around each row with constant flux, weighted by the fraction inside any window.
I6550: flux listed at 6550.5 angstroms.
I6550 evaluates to 127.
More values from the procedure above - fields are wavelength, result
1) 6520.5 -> 60.7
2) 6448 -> 58.4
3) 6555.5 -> 104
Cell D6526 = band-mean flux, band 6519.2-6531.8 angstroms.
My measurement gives 64.3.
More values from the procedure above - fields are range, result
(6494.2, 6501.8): 58.9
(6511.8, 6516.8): 62.4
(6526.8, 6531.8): 64.7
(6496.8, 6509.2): 60.3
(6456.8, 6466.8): 60.1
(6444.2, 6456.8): 57.4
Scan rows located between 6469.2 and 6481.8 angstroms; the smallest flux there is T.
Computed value 56.7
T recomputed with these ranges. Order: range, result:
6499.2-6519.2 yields 57.6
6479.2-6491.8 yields 50.7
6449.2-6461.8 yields 53.6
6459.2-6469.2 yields 58.7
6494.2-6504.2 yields 58.3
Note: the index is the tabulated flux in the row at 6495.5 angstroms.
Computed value 59.5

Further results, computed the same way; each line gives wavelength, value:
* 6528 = 65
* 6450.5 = 57.5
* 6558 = 110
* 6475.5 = 66.9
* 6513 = 58.2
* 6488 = 62.8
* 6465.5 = 59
